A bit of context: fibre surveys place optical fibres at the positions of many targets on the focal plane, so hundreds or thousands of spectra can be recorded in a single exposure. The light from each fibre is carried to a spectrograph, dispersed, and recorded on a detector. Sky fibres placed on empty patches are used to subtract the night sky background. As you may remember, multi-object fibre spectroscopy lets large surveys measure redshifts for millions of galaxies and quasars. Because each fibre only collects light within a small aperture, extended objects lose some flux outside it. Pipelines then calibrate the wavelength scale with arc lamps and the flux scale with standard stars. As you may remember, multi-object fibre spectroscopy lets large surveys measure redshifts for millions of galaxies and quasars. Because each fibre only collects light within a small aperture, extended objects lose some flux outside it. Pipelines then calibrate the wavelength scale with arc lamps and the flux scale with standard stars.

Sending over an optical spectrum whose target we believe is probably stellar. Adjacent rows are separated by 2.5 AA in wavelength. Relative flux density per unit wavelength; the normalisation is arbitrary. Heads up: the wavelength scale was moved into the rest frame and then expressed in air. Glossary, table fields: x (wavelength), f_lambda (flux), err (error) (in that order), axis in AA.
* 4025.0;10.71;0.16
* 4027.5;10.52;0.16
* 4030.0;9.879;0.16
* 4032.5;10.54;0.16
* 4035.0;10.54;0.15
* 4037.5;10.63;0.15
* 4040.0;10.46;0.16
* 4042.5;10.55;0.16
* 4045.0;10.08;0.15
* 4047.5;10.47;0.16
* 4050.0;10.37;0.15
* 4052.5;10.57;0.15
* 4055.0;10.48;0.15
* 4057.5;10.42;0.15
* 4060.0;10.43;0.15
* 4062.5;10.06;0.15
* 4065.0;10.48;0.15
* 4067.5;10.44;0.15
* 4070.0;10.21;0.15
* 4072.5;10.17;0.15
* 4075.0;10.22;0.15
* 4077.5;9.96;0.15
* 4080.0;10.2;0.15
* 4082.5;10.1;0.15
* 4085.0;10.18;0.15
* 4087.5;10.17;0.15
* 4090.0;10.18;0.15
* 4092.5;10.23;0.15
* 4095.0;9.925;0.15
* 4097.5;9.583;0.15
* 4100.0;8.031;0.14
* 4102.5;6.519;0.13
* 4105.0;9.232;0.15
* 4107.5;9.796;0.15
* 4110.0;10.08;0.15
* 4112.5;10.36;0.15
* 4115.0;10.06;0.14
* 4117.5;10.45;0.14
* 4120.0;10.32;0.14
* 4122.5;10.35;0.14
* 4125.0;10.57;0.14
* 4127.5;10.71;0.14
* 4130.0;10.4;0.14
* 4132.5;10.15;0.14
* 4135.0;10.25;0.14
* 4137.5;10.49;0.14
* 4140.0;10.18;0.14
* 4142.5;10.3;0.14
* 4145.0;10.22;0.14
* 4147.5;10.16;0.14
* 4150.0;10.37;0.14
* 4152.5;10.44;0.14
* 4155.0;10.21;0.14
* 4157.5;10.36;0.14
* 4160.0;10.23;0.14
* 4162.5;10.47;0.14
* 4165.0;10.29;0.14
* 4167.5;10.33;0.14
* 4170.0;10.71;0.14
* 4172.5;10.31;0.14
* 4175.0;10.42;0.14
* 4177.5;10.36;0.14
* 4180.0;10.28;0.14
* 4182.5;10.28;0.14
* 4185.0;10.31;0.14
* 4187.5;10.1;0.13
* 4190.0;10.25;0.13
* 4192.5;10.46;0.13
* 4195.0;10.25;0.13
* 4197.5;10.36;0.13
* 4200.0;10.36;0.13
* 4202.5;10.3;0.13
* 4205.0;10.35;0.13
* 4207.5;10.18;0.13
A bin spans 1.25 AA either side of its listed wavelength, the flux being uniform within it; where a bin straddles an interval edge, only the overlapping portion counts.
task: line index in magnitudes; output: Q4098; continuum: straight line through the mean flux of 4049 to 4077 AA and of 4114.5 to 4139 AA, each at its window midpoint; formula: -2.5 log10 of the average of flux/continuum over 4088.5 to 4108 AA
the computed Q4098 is 0.13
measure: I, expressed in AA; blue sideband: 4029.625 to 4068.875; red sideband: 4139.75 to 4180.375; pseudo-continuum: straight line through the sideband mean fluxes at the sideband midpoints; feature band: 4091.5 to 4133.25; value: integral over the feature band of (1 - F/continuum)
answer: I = 2.28 AA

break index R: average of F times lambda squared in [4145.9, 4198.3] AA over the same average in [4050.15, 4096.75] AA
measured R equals 1.06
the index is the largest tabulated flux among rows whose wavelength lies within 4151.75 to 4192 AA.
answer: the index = 10.71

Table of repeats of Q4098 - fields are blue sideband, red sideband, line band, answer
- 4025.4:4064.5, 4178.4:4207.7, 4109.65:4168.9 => 0.001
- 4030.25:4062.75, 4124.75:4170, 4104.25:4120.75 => 0.033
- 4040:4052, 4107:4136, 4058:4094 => 0.014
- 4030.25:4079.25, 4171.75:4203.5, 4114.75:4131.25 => -0.010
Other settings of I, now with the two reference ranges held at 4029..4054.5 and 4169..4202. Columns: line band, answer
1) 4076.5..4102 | 1.6 AA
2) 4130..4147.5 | 0.2 AA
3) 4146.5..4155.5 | 0.0 AA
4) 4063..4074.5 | 0.1 AA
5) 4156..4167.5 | 0.0 AA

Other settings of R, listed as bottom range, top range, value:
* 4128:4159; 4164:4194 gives 1.02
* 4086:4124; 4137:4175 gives 1.09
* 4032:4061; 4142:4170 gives 1.04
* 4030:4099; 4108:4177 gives 1.05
